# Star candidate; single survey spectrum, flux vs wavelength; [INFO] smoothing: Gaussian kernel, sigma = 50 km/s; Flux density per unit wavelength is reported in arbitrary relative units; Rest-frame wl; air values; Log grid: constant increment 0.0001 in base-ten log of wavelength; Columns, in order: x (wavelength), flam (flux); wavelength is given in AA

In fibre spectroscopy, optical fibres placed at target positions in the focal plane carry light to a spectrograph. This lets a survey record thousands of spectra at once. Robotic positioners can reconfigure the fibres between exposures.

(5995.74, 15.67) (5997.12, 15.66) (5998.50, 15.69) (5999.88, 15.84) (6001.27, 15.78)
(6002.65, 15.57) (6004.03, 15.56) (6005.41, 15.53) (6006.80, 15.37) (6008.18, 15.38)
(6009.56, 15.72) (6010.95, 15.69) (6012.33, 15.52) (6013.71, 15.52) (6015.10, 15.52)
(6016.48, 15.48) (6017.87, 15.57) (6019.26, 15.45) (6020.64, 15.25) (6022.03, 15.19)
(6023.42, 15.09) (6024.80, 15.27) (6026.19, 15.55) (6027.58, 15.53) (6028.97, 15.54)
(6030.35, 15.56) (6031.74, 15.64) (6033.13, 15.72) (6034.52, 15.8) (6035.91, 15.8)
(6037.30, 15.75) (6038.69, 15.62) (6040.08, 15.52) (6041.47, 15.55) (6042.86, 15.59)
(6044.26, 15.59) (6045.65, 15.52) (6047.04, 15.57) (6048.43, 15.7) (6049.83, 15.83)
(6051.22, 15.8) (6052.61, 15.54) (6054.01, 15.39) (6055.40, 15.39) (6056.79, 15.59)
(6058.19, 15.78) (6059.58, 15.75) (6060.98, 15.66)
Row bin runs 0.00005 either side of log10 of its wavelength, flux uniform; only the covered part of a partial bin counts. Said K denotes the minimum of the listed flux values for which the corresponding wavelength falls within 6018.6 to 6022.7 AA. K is 15.19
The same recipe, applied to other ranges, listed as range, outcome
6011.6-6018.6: 15.48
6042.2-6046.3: 15.52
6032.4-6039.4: 15.62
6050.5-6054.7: 15.39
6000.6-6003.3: 15.57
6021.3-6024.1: 15.09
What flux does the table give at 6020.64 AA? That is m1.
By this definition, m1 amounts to 15.25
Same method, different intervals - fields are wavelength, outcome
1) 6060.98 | 15.66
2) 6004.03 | 15.56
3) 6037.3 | 15.75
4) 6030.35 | 15.56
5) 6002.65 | 15.57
